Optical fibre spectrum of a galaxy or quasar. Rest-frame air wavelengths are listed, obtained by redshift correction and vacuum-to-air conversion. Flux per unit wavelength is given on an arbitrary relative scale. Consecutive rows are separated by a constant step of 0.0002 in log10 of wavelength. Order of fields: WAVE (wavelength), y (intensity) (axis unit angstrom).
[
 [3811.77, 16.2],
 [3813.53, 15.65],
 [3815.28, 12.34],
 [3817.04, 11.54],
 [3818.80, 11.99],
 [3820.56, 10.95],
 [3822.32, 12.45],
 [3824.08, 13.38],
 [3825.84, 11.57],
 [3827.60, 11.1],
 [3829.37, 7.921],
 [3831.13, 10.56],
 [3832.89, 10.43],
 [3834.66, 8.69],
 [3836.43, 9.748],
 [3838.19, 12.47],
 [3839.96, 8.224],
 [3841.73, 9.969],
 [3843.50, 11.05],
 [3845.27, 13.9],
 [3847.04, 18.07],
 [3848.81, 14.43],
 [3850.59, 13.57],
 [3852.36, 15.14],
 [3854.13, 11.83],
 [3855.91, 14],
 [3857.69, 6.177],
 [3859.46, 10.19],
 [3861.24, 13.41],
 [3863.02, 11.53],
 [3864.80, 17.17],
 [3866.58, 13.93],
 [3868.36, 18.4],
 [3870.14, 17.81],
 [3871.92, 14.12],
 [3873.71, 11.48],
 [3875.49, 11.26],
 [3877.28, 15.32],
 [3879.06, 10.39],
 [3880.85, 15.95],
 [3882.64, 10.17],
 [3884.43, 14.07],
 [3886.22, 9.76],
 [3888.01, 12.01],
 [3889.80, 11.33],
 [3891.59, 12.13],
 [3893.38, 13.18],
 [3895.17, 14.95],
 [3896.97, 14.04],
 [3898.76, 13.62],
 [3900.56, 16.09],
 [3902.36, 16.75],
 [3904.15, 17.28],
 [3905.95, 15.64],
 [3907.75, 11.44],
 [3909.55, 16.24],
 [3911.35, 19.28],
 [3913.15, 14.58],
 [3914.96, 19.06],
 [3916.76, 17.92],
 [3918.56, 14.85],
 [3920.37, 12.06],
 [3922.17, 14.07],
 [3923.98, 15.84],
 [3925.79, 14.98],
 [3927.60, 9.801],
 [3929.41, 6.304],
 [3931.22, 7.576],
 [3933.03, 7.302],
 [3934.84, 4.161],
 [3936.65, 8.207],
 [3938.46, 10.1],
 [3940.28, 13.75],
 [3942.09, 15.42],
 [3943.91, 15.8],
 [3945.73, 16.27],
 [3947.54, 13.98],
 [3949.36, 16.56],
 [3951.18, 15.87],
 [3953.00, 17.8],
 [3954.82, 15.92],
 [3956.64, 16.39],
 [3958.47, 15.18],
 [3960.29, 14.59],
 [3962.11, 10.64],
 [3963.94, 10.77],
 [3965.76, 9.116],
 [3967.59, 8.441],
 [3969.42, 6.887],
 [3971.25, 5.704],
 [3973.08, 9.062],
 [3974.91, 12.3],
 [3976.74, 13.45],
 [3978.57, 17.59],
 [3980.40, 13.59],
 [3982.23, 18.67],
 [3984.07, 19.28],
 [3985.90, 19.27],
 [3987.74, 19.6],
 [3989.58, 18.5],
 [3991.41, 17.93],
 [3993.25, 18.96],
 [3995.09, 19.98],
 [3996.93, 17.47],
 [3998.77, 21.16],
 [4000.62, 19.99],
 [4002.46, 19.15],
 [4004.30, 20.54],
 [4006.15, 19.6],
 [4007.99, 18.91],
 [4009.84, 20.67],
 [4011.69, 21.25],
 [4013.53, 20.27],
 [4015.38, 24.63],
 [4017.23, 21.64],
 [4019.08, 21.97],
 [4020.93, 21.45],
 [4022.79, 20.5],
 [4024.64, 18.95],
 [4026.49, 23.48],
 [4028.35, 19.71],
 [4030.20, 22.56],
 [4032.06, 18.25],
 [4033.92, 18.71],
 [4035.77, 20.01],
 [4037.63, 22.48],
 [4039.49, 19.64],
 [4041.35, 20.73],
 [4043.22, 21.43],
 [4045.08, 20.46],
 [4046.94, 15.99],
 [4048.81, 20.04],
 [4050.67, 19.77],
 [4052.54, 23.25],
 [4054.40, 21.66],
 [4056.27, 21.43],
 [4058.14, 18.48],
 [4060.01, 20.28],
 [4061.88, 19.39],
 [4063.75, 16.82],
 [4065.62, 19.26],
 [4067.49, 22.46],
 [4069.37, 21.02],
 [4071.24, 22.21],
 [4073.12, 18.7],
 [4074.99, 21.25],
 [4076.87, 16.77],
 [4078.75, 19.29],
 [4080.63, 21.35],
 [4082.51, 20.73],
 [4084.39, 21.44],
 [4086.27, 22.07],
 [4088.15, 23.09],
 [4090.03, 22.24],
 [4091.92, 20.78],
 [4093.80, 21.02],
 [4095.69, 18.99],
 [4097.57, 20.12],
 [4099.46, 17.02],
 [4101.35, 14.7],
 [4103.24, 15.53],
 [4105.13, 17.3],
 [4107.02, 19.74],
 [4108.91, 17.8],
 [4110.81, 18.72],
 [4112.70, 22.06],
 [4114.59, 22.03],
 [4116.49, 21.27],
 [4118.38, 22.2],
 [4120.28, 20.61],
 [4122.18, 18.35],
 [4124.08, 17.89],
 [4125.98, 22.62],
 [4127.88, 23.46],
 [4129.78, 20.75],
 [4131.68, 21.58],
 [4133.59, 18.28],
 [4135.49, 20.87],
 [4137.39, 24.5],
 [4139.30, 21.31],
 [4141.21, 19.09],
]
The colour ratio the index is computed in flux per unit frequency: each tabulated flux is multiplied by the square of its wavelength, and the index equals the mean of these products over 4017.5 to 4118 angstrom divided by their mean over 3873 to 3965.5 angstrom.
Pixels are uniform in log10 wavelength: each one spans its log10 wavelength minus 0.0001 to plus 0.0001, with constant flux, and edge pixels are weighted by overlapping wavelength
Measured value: 1.61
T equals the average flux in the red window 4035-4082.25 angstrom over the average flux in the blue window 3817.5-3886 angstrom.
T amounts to 1.6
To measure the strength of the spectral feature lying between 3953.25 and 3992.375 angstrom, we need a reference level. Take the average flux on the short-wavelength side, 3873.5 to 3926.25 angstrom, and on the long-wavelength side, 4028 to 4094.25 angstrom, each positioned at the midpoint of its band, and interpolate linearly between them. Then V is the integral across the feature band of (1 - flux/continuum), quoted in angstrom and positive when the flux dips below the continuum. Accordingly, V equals 7.0 angstrom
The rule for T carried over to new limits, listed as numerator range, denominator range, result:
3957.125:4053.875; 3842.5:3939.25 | 1.36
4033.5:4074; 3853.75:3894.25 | 1.57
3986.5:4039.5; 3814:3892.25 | 1.64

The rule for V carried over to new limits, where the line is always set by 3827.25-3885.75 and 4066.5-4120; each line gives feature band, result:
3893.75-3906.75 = -1.4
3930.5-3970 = 8.0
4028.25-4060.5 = -3.1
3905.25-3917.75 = -1.8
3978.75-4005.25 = -3.1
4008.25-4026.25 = -3.7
